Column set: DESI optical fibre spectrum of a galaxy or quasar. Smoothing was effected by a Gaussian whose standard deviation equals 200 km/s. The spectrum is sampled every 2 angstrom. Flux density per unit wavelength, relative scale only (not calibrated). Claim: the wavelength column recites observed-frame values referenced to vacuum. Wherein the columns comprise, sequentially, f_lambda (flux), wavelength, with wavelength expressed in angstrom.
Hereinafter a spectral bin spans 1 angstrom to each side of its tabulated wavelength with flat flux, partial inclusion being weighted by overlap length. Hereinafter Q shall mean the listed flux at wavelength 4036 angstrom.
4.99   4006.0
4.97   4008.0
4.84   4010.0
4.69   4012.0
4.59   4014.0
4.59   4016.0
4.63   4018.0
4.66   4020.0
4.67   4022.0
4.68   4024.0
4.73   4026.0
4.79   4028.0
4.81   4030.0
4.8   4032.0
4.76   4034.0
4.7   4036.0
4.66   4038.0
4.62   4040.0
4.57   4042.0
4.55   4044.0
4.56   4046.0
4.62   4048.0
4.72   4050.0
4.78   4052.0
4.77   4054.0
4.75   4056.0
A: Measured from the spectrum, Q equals 4.7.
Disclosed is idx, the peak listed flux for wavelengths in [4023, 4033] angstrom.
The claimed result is 4.81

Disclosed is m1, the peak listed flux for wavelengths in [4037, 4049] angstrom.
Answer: 4.66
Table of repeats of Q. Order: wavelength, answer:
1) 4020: 4.66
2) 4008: 4.97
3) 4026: 4.73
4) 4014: 4.59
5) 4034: 4.76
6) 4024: 4.68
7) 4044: 4.55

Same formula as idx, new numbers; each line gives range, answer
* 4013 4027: 4.73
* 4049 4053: 4.78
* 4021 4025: 4.68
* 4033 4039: 4.76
